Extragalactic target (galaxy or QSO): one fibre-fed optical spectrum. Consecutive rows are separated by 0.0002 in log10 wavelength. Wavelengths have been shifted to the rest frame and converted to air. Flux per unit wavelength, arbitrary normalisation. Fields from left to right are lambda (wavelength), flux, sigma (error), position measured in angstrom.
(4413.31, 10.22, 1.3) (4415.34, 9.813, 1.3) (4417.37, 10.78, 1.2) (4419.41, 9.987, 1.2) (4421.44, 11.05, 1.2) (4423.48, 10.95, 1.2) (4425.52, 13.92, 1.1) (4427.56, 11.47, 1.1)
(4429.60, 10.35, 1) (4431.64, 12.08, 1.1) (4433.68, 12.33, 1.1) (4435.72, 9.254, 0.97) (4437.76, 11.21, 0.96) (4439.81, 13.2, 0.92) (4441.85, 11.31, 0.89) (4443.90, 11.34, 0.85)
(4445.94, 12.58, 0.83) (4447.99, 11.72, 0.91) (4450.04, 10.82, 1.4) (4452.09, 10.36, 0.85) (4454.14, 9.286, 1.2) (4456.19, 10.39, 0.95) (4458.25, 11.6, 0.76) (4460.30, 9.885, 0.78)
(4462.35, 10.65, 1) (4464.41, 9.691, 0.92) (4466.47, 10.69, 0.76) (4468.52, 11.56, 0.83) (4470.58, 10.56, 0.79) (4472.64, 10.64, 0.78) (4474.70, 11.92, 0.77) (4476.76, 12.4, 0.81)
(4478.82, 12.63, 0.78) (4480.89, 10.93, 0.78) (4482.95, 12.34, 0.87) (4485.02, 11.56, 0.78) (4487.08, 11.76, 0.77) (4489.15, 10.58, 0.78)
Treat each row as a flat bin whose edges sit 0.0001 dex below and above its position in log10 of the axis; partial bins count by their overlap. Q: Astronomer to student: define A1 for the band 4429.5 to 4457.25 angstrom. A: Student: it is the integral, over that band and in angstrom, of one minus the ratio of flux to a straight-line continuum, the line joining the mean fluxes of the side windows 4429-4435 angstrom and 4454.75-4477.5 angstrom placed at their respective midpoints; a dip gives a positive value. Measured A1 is 0.4 angstrom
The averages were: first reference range 11.6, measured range 11.2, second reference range 10.9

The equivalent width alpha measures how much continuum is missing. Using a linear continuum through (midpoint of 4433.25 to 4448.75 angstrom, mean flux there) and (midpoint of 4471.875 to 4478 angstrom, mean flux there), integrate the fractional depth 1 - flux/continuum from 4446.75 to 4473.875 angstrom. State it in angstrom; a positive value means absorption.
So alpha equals 2.4 angstrom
